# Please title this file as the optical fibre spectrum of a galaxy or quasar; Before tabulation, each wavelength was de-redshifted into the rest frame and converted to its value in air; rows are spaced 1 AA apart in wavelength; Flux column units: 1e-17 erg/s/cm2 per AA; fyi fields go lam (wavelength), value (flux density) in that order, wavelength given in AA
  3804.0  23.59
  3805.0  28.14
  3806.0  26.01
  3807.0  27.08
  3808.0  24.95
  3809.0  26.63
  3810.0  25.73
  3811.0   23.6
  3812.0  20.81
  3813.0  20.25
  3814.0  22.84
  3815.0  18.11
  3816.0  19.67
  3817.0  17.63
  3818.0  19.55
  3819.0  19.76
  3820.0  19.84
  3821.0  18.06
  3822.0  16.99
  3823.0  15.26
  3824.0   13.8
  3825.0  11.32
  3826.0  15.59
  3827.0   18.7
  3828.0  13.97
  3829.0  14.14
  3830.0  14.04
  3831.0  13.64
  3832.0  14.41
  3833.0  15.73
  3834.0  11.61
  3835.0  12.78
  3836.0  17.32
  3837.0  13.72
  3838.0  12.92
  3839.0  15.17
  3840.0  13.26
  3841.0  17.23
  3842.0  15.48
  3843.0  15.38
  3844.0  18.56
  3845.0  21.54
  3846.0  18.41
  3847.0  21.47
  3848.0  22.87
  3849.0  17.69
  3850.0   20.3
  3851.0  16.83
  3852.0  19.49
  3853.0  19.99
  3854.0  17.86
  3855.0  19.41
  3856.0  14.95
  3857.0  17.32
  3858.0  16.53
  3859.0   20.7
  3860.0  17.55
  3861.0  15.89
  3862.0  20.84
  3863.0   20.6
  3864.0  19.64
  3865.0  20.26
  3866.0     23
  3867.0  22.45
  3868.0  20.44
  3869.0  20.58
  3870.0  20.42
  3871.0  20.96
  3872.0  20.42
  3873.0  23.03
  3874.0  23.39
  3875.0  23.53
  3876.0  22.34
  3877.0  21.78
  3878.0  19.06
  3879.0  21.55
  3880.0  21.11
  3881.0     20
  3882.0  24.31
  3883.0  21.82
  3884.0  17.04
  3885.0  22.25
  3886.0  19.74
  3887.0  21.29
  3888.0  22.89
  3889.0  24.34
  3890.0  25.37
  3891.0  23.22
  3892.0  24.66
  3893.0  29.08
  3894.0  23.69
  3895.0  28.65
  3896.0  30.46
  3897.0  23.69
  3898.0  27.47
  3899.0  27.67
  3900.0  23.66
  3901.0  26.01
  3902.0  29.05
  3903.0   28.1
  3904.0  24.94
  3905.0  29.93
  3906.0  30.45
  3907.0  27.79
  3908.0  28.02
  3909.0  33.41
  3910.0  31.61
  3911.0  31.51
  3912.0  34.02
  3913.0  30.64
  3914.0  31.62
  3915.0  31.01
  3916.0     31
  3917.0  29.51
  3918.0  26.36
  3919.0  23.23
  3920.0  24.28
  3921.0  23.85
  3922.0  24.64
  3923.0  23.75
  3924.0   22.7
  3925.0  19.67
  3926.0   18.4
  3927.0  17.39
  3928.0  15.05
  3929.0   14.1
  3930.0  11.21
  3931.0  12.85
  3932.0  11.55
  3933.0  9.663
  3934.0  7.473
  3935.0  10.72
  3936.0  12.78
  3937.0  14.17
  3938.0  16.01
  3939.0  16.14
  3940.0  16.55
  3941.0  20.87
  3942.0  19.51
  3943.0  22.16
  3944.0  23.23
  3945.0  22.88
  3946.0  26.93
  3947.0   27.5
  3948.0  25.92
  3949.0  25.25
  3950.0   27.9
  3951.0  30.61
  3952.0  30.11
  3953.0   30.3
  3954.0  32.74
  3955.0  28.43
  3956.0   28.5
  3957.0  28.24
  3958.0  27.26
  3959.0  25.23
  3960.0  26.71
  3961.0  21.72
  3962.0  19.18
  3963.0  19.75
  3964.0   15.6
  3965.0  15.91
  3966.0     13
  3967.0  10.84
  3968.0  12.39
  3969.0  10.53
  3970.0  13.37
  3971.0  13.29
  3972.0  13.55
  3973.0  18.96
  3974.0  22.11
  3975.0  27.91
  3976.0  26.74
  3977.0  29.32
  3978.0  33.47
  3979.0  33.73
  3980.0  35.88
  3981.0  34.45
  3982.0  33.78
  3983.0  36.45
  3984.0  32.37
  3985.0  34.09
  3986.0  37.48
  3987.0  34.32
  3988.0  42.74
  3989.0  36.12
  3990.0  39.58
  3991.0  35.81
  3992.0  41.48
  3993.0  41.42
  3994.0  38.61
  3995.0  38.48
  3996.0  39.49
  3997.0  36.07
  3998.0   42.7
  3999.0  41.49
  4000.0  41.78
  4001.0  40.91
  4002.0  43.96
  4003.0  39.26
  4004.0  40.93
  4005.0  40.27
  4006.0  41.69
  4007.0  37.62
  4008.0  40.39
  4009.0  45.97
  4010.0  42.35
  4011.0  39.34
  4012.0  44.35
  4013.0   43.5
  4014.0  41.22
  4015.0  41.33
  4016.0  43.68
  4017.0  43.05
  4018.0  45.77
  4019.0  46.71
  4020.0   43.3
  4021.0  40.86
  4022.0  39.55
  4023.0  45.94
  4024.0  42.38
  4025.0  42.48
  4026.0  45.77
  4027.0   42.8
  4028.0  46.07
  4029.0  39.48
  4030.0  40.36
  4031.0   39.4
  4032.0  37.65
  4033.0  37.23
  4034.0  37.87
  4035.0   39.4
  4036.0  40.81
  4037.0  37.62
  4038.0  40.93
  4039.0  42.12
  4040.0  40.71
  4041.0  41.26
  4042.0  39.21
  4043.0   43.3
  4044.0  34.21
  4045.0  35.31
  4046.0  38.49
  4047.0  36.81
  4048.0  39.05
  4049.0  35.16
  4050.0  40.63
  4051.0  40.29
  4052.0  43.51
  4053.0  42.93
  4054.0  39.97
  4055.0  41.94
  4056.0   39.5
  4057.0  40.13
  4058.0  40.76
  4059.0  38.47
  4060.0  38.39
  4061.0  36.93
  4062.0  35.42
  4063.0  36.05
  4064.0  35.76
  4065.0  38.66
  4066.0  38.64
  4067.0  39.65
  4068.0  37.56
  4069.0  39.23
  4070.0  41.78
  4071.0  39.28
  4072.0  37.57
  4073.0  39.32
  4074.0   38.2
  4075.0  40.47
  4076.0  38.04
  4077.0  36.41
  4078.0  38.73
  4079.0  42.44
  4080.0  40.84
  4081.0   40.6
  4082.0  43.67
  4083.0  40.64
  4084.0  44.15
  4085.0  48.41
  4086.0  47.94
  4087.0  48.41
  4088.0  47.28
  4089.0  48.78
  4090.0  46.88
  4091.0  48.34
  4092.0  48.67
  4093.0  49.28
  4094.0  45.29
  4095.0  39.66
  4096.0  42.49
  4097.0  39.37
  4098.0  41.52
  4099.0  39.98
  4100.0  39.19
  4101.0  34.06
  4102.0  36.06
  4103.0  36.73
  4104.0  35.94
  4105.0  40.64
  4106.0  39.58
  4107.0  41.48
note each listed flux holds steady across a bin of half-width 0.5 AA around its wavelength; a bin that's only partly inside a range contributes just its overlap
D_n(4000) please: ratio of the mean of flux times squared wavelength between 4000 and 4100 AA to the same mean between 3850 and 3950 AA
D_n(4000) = 2.0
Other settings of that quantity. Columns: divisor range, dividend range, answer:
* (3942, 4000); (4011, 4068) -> 1.47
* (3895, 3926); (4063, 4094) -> 1.67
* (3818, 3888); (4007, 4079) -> 2.40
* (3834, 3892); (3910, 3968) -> 1.17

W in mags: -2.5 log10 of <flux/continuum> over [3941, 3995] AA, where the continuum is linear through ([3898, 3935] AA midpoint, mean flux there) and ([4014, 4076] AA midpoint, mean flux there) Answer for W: 0.13 mag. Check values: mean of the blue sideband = 23.9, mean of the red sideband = 40.1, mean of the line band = 27.1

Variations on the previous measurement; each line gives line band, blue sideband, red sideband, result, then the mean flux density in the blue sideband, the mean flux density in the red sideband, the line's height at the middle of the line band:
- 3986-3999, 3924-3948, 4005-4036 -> -0.16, 17.1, 41.9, 33.7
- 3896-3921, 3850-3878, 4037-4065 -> -0.16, 20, 39.1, 24.5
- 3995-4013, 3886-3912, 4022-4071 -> -0.14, 27.1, 39.7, 36.1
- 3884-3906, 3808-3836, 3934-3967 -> -0.25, 17.7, 22.2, 20.2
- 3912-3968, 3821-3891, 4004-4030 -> 0.38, 18.6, 42.6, 31.1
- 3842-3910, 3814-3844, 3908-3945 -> -0.20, 15.9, 21.3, 18.5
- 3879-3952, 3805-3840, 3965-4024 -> 0.16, 18.1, 35.2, 27.3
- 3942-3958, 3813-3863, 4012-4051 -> 0.14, 17.1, 40.9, 30.9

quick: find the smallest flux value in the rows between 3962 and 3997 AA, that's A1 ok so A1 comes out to 10.53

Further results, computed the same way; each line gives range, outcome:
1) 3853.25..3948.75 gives 7.473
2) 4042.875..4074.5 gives 34.21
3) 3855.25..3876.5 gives 14.95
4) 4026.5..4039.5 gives 37.23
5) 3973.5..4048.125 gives 22.11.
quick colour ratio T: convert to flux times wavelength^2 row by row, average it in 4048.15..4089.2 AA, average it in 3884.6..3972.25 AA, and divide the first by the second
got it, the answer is 1.90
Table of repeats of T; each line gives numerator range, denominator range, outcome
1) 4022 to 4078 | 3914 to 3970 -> 1.99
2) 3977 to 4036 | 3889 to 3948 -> 1.79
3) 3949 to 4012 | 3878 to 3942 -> 1.42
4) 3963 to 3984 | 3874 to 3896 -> 1.04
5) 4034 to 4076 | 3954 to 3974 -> 2.10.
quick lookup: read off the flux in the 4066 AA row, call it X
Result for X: 38.64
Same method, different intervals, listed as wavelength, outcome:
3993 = 41.42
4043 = 43.3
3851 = 16.83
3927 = 17.39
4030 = 40.36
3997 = 36.07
